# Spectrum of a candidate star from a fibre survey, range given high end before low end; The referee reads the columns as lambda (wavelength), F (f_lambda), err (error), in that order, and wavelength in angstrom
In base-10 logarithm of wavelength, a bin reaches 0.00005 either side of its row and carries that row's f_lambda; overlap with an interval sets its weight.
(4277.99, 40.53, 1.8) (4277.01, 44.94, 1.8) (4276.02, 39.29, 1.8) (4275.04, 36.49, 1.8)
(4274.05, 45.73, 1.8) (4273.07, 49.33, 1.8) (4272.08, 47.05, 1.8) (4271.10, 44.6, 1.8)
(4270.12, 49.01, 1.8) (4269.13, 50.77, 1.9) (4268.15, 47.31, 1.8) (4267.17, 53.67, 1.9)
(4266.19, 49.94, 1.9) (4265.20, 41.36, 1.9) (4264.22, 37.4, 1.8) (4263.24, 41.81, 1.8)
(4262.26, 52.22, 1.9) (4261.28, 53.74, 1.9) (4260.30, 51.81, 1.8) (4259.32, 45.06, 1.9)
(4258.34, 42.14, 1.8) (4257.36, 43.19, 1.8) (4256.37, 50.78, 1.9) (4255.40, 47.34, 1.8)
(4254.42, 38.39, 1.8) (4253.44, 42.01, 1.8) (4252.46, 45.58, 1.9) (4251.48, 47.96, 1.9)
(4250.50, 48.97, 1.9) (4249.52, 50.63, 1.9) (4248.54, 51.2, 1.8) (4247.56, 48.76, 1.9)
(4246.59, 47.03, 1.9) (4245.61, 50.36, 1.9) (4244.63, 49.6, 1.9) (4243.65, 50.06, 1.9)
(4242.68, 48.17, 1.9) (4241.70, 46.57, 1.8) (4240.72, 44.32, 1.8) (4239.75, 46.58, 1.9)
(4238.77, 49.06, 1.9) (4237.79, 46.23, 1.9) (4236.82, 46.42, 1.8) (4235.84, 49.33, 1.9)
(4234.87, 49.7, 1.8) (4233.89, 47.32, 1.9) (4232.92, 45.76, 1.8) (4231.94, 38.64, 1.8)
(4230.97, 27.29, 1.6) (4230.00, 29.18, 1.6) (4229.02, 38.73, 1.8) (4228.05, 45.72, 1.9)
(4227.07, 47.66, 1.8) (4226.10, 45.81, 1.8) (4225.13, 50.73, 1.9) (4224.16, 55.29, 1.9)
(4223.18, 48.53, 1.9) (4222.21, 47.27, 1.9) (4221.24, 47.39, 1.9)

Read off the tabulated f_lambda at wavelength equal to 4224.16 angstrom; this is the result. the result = 55.29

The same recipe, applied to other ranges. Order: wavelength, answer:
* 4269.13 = 50.77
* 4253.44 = 42.01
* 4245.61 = 50.36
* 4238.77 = 49.06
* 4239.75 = 46.58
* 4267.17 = 53.67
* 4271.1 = 44.6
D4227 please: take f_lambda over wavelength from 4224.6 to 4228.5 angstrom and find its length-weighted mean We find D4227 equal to 47.6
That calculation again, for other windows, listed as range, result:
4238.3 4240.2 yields 47.7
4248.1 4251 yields 50.2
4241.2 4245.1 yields 48.6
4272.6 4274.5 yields 47.6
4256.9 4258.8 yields 42.7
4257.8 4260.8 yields 46.4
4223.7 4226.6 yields 50.7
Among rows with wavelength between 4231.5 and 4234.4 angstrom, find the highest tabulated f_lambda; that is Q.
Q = 47.32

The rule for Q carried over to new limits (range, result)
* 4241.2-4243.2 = 48.17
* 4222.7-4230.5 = 55.29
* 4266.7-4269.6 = 53.67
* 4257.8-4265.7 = 53.74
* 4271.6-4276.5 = 49.33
